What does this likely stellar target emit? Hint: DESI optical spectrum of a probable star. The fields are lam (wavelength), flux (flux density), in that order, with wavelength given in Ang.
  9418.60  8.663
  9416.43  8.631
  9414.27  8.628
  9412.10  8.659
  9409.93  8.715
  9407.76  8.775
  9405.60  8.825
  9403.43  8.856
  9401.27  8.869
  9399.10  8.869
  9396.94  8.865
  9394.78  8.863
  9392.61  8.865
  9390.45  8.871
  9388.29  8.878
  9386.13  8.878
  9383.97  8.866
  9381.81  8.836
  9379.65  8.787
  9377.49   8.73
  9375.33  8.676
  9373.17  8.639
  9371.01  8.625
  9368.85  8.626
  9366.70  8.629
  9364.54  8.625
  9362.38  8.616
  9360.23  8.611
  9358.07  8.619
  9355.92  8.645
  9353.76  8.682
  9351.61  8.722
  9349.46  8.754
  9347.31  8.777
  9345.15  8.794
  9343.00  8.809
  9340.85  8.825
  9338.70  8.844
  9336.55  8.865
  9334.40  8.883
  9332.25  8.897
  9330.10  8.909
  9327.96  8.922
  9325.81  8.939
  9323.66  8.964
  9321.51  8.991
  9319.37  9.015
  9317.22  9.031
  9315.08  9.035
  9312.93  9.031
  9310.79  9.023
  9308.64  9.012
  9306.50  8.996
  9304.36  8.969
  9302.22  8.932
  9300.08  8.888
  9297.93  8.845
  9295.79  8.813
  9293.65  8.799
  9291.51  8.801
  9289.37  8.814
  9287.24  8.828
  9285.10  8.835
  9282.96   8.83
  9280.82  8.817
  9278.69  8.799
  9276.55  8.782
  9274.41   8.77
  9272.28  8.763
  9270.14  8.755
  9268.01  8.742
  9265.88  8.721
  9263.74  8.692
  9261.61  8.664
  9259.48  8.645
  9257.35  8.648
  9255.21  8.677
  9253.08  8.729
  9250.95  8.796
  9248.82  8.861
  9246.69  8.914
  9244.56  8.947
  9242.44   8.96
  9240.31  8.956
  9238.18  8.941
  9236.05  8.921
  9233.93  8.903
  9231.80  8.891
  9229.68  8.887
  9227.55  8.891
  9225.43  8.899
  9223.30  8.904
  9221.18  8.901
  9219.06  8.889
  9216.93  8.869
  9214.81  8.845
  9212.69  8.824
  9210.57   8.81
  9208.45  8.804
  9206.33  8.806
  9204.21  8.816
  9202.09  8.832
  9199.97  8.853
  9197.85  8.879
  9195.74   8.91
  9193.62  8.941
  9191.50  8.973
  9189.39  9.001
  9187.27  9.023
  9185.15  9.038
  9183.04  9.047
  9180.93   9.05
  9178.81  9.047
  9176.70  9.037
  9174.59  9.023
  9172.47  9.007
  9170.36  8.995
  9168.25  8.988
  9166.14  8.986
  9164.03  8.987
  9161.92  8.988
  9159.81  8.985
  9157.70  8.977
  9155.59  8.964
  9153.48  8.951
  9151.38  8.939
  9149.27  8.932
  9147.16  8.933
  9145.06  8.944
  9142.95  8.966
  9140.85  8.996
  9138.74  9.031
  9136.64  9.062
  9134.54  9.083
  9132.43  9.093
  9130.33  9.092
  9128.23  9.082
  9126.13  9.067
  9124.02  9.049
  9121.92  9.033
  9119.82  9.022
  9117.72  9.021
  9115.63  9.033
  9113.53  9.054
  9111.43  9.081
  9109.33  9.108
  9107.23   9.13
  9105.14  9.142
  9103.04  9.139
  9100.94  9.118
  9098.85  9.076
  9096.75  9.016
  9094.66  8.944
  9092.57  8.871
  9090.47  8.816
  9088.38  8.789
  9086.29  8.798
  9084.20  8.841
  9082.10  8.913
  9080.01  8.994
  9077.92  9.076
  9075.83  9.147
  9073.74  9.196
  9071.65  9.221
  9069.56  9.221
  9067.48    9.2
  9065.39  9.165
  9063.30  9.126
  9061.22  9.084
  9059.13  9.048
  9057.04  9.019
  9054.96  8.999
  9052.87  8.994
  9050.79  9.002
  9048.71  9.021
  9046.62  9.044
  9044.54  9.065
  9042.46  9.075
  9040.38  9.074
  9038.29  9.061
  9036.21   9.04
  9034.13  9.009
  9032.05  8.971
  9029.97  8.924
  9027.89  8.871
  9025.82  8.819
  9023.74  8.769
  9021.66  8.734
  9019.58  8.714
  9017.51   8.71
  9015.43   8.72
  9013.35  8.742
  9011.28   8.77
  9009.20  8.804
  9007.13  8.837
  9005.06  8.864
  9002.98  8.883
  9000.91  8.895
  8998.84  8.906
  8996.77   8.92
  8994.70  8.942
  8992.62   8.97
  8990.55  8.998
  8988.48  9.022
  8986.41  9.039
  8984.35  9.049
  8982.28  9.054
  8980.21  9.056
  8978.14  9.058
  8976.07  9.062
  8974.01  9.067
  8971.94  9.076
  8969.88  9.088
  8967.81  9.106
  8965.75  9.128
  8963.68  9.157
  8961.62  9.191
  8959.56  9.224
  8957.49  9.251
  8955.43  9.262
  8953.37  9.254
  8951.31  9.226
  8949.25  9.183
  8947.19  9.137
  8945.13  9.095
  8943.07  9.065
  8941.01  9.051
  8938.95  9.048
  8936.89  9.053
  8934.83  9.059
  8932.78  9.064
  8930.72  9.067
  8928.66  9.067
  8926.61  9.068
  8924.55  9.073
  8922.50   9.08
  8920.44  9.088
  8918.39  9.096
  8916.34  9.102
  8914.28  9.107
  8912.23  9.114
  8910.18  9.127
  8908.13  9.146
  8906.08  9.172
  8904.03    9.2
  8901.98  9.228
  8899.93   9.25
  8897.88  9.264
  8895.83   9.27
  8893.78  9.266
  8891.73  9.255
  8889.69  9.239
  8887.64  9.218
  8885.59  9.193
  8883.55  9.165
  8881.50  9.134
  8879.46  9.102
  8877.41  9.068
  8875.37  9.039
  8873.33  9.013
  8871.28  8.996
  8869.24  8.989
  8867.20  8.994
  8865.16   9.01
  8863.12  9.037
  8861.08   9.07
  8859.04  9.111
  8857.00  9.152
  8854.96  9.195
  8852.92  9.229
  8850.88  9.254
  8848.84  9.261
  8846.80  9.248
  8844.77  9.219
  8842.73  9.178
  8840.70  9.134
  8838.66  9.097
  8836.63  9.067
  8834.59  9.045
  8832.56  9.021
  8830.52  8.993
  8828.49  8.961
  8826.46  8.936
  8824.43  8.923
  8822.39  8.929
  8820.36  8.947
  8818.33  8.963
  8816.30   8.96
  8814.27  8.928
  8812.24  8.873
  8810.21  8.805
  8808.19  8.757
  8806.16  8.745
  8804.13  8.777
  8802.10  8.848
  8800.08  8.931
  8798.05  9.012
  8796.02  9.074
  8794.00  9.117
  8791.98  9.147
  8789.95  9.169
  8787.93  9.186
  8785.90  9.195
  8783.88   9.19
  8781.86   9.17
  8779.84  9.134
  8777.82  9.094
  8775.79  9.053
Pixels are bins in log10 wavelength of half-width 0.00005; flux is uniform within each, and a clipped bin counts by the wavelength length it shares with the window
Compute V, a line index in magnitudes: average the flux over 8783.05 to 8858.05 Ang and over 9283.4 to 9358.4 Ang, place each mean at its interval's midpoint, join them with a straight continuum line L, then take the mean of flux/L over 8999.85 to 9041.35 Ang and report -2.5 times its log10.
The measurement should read 0.01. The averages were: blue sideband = 9.04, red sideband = 8.87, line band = 8.86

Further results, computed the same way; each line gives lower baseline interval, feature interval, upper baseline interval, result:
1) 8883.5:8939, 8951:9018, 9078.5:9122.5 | 0.01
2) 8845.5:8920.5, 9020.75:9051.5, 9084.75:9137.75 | 0.01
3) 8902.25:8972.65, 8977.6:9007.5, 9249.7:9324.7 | 0.01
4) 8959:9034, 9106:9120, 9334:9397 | -0.02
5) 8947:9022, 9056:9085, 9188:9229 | -0.02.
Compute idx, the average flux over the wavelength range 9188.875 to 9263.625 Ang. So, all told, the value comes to 8.85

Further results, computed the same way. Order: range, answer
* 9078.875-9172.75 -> 9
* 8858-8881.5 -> 9.05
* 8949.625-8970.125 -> 9.19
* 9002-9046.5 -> 8.88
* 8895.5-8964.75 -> 9.14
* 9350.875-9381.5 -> 8.66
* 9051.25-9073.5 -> 9.11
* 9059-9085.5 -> 9.09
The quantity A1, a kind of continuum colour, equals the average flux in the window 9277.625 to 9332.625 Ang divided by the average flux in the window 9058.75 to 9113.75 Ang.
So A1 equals 0.99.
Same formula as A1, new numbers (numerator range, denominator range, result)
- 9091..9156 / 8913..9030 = 1.00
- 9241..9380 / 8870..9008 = 0.97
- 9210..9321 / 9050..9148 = 0.98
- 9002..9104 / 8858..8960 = 0.98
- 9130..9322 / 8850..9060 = 0.98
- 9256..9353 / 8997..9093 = 0.99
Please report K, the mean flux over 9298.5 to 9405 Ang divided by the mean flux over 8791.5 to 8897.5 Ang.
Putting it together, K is 1.0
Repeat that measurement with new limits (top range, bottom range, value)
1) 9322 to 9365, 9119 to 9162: 0.98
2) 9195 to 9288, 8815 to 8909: 0.97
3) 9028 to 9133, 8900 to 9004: 0.99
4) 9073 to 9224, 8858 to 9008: 0.99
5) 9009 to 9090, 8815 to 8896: 0.99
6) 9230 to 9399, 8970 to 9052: 0.99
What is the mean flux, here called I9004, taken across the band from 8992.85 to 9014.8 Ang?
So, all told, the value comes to 8.86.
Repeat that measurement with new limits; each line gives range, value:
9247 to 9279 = 8.74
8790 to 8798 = 9.11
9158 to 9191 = 9.01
